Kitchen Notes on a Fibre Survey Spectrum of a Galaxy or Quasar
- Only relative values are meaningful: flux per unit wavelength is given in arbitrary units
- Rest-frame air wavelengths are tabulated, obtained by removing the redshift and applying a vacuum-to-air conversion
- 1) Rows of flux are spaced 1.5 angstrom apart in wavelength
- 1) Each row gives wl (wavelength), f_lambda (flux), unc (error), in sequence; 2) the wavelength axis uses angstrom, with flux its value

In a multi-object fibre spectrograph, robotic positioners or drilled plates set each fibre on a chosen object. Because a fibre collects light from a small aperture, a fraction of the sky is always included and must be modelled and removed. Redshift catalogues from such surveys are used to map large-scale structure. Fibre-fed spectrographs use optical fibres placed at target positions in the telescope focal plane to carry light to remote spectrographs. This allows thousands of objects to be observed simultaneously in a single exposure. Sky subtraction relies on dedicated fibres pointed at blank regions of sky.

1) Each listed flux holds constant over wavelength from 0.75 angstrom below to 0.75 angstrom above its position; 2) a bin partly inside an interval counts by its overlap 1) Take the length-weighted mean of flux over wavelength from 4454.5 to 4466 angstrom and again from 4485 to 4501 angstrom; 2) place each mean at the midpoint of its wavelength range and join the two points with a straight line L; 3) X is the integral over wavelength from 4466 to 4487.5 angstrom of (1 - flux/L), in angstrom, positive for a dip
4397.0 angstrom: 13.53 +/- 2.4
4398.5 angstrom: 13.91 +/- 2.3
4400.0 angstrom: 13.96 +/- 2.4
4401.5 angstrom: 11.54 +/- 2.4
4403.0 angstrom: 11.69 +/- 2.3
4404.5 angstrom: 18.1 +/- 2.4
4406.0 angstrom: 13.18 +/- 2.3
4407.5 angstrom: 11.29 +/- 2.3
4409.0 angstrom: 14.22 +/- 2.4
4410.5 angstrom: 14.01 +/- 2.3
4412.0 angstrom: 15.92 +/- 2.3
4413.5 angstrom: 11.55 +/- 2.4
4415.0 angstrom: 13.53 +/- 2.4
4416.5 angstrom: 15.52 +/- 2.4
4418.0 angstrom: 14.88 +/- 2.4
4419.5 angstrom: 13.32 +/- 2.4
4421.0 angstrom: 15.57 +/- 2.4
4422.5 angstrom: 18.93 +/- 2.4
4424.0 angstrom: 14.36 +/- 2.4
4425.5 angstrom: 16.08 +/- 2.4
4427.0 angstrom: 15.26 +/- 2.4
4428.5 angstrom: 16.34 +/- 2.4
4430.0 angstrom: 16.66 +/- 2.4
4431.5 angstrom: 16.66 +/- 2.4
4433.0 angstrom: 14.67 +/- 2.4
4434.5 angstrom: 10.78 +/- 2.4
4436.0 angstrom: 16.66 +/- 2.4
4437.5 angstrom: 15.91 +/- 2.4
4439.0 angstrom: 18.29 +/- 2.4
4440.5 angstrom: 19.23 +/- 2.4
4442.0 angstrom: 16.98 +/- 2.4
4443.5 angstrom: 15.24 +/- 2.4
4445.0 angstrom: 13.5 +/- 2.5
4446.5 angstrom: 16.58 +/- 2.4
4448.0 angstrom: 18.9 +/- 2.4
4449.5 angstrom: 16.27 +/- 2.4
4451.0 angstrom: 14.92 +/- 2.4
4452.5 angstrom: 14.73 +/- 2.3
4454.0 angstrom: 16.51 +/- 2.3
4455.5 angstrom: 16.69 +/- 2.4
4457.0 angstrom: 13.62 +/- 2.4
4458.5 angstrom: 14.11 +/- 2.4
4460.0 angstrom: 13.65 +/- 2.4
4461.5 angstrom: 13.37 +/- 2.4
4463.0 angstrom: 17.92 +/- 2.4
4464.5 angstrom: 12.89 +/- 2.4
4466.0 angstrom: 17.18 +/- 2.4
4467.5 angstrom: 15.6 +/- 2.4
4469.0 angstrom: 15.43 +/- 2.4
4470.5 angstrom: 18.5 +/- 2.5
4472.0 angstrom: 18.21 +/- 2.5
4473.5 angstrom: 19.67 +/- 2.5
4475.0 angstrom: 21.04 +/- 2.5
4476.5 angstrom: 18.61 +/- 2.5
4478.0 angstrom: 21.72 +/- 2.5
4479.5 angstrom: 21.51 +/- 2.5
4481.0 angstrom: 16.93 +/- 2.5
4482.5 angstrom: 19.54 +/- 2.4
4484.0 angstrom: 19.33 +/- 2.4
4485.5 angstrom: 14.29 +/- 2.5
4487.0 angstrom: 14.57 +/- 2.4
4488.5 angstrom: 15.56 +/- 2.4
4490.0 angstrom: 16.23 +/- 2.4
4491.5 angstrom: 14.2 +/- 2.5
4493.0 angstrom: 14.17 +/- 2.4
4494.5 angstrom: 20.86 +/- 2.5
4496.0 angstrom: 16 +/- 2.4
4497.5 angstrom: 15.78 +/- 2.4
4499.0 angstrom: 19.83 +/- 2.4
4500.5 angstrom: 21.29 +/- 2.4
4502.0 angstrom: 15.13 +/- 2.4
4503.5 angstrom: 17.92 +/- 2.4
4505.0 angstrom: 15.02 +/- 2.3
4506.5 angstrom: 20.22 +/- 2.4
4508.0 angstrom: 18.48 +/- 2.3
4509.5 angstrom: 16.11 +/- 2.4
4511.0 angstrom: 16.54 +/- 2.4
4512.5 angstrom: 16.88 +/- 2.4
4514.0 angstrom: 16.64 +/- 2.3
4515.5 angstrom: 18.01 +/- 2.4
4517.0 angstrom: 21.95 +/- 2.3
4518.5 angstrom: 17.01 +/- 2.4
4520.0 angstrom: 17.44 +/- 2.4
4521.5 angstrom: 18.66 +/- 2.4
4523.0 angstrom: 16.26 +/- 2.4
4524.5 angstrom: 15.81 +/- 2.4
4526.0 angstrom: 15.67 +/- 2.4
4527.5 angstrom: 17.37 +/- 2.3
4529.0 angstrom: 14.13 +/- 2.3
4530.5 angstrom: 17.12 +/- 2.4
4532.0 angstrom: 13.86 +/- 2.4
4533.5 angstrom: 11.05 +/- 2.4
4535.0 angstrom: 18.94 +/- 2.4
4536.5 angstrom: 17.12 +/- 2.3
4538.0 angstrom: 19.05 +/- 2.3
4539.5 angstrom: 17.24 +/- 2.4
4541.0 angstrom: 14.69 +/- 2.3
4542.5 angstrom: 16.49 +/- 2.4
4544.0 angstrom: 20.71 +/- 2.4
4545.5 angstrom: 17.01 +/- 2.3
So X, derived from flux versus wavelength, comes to -3.5 angstrom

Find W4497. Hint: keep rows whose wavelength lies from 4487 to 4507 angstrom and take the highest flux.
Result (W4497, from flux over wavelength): 21.29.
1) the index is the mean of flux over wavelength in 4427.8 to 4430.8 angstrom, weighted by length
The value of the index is 16.5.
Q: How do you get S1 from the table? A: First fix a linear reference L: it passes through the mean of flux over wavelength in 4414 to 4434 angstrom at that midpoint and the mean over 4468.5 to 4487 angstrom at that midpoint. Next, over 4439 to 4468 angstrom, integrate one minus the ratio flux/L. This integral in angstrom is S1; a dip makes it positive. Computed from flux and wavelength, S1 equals 2.3 angstrom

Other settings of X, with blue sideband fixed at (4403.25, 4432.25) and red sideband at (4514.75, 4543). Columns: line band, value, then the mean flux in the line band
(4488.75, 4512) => -1.24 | 17.1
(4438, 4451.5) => -1.13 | 16.7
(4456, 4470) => 0.65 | 15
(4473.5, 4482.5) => -2.25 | 19.9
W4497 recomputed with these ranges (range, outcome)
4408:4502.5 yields 21.72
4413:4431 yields 18.93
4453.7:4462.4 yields 16.69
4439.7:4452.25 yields 19.23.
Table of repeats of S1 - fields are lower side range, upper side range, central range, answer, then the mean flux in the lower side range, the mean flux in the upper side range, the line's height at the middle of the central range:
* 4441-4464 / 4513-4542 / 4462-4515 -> -4.3 angstrom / 15.5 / 16.7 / 16.1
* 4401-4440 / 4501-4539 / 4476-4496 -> -1.5 angstrom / 14.9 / 16.9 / 16.2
